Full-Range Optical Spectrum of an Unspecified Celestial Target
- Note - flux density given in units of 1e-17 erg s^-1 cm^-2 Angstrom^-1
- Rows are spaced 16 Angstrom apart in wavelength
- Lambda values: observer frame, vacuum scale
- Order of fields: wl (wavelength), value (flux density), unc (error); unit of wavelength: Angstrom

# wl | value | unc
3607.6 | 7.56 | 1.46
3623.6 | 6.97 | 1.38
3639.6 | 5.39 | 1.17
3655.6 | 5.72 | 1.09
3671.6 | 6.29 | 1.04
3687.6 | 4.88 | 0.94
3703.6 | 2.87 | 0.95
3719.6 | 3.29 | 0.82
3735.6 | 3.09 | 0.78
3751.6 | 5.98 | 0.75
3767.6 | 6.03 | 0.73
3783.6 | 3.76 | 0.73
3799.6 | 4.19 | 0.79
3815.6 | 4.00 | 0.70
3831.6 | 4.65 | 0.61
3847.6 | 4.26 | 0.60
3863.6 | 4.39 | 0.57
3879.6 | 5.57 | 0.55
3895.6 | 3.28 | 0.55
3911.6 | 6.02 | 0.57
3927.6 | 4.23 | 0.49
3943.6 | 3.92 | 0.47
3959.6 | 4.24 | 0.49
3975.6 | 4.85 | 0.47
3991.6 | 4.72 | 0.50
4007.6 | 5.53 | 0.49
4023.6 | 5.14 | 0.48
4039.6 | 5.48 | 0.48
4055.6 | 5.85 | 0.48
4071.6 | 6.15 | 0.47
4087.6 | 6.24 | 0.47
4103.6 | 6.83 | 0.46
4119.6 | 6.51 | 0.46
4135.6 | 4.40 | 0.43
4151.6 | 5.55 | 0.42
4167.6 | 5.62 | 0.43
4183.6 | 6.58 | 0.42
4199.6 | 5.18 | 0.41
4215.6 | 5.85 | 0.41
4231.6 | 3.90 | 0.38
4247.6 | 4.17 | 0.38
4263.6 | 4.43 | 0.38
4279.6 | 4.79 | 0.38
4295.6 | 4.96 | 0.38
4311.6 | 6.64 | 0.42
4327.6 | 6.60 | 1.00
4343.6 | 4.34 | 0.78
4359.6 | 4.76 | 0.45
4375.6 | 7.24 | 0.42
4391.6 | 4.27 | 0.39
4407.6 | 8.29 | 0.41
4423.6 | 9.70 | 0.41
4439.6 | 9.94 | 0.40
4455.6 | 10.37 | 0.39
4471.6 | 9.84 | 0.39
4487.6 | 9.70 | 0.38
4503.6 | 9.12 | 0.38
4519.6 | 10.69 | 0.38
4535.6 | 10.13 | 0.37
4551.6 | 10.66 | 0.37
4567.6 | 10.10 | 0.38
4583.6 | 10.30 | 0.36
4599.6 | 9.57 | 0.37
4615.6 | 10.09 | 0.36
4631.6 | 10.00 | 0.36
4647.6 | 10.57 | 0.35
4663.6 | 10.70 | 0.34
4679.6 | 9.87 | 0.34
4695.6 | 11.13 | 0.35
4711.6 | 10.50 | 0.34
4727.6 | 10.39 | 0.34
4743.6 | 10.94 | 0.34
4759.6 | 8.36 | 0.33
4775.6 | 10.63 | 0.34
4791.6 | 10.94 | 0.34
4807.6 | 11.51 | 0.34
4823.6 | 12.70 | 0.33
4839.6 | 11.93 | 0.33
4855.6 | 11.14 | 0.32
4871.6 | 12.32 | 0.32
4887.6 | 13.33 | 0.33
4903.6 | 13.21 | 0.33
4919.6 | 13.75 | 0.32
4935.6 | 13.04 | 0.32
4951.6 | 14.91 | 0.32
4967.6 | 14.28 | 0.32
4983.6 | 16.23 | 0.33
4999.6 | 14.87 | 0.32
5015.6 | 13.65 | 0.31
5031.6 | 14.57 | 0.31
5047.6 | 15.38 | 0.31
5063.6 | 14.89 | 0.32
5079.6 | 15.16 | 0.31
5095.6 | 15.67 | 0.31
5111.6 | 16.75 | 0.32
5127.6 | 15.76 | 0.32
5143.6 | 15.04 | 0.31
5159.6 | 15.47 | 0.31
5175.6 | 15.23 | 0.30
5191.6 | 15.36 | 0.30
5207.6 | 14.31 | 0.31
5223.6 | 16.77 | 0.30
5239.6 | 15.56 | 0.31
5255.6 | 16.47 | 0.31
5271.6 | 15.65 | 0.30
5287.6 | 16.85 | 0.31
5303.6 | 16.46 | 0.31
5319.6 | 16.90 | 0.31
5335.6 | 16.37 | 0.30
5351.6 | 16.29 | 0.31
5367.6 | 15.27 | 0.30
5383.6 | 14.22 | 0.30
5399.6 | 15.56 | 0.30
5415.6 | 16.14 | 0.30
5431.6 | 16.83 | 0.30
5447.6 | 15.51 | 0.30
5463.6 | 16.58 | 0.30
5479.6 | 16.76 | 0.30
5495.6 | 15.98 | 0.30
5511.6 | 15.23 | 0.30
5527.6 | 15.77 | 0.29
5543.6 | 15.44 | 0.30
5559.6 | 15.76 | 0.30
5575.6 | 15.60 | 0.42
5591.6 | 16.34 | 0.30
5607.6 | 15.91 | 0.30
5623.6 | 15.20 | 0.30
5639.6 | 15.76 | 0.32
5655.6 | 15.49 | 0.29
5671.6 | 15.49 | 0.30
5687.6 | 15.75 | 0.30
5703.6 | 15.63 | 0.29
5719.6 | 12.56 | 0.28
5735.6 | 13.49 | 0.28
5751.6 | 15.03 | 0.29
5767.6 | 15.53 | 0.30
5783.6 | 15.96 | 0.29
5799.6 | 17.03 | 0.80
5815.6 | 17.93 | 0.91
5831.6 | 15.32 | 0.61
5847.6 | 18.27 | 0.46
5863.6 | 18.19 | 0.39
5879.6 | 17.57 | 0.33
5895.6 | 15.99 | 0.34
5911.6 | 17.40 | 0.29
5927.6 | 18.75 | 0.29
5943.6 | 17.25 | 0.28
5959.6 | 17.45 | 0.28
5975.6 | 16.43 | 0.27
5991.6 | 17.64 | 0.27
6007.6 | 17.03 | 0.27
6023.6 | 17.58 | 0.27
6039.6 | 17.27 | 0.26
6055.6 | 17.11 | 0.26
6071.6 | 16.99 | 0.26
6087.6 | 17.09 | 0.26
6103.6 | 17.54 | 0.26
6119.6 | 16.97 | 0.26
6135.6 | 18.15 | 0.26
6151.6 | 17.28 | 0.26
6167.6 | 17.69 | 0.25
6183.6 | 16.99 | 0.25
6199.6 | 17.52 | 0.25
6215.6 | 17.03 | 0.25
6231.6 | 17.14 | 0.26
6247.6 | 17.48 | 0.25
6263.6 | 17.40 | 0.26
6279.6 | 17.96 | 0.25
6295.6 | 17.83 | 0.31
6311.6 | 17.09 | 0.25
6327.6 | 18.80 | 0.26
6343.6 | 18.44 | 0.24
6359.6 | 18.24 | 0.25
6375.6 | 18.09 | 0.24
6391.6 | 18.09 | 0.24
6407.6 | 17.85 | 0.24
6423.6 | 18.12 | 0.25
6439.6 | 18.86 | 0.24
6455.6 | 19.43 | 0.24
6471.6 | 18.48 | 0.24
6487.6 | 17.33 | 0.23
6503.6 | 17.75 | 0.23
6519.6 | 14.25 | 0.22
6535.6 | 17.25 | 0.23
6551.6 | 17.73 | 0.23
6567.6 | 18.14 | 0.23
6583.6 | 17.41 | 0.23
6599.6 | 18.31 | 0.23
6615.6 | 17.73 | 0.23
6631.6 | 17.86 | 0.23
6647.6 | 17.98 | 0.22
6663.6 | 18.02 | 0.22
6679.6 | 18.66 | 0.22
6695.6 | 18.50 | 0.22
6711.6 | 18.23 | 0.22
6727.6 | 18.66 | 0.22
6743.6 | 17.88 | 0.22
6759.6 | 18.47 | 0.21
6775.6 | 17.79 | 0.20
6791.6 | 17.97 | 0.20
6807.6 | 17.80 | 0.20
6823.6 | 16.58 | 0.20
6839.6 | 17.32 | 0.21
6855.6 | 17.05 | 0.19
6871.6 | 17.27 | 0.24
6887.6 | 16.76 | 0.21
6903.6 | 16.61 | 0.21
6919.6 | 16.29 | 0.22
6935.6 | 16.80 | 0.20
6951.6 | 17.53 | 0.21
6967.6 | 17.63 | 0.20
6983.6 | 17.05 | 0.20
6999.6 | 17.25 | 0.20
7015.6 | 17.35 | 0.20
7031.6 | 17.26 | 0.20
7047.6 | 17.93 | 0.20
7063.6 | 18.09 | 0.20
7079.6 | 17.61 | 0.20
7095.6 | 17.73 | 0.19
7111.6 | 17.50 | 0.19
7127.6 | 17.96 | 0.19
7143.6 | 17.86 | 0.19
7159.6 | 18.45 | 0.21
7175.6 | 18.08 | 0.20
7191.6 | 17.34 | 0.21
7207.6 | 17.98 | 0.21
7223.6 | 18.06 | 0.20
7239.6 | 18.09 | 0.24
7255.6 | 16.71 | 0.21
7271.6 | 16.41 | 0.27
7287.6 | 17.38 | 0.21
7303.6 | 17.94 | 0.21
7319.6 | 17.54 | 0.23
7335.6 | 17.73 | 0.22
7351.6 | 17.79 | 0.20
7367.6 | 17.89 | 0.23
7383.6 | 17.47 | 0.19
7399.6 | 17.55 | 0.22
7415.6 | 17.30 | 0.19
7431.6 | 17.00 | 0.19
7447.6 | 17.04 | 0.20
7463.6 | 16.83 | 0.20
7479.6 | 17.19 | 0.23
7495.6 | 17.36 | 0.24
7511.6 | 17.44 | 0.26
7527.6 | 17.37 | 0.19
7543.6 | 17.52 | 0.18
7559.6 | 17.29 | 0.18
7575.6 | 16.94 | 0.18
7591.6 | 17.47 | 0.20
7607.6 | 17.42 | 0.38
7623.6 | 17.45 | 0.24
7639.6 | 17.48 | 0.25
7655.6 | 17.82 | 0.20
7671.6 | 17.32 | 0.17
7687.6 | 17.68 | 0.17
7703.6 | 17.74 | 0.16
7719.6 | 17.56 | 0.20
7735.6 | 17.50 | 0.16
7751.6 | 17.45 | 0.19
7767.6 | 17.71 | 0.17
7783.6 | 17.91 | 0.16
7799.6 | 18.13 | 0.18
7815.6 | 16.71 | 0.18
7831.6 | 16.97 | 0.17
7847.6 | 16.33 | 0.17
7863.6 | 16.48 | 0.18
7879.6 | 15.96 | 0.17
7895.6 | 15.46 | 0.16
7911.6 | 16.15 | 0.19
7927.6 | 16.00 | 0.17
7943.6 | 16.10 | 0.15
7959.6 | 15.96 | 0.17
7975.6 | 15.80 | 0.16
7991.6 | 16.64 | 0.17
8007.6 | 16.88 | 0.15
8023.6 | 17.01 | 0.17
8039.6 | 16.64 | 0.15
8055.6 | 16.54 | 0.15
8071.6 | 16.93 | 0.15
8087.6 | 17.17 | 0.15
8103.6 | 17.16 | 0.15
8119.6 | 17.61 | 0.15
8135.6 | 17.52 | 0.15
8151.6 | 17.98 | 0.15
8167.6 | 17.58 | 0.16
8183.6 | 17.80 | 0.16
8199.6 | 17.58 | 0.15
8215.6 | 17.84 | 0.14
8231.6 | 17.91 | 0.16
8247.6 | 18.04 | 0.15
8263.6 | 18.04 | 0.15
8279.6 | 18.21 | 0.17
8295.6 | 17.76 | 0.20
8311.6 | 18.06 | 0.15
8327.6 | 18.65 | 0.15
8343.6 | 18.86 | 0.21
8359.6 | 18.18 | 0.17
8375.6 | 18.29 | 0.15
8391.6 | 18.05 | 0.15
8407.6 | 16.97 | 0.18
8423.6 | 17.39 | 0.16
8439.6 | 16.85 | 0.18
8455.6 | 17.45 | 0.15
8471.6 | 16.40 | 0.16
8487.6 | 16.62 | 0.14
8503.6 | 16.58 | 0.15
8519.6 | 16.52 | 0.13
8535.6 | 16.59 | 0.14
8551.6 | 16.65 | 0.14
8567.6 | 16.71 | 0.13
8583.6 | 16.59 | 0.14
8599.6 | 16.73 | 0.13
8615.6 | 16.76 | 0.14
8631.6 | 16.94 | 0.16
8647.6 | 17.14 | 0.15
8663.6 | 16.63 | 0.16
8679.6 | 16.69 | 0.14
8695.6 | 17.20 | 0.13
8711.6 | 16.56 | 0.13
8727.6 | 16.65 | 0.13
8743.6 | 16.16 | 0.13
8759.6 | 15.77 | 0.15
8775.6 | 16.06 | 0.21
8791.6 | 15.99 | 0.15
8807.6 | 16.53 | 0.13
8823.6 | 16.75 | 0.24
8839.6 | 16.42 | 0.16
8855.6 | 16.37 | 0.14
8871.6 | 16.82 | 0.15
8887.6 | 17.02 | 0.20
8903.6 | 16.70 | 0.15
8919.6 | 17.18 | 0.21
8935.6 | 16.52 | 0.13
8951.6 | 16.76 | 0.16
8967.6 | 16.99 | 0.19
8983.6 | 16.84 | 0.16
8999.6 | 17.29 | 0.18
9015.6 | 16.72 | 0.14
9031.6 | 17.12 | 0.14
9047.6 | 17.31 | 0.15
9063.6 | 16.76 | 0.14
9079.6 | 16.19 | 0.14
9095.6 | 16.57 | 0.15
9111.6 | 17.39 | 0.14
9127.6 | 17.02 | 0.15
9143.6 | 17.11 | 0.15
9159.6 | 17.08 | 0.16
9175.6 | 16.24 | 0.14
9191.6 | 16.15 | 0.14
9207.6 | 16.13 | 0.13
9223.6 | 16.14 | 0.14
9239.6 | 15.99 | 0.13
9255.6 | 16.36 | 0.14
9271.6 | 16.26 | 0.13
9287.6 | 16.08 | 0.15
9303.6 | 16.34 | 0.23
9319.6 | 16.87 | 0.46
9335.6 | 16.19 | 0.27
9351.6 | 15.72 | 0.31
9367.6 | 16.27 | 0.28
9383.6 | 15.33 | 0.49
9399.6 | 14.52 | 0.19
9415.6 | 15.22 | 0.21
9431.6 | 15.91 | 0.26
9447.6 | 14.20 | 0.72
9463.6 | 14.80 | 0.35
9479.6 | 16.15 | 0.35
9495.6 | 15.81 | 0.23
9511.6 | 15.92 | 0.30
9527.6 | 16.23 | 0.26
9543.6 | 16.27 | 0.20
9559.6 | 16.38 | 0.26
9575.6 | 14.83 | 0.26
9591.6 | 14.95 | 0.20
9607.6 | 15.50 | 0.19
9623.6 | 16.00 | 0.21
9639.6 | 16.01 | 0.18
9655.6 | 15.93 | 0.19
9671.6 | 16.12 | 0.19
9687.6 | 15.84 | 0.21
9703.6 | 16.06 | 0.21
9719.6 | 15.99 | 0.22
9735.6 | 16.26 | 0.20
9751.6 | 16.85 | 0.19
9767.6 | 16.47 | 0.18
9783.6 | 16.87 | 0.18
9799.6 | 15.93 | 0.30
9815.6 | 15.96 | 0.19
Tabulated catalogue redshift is 0.106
